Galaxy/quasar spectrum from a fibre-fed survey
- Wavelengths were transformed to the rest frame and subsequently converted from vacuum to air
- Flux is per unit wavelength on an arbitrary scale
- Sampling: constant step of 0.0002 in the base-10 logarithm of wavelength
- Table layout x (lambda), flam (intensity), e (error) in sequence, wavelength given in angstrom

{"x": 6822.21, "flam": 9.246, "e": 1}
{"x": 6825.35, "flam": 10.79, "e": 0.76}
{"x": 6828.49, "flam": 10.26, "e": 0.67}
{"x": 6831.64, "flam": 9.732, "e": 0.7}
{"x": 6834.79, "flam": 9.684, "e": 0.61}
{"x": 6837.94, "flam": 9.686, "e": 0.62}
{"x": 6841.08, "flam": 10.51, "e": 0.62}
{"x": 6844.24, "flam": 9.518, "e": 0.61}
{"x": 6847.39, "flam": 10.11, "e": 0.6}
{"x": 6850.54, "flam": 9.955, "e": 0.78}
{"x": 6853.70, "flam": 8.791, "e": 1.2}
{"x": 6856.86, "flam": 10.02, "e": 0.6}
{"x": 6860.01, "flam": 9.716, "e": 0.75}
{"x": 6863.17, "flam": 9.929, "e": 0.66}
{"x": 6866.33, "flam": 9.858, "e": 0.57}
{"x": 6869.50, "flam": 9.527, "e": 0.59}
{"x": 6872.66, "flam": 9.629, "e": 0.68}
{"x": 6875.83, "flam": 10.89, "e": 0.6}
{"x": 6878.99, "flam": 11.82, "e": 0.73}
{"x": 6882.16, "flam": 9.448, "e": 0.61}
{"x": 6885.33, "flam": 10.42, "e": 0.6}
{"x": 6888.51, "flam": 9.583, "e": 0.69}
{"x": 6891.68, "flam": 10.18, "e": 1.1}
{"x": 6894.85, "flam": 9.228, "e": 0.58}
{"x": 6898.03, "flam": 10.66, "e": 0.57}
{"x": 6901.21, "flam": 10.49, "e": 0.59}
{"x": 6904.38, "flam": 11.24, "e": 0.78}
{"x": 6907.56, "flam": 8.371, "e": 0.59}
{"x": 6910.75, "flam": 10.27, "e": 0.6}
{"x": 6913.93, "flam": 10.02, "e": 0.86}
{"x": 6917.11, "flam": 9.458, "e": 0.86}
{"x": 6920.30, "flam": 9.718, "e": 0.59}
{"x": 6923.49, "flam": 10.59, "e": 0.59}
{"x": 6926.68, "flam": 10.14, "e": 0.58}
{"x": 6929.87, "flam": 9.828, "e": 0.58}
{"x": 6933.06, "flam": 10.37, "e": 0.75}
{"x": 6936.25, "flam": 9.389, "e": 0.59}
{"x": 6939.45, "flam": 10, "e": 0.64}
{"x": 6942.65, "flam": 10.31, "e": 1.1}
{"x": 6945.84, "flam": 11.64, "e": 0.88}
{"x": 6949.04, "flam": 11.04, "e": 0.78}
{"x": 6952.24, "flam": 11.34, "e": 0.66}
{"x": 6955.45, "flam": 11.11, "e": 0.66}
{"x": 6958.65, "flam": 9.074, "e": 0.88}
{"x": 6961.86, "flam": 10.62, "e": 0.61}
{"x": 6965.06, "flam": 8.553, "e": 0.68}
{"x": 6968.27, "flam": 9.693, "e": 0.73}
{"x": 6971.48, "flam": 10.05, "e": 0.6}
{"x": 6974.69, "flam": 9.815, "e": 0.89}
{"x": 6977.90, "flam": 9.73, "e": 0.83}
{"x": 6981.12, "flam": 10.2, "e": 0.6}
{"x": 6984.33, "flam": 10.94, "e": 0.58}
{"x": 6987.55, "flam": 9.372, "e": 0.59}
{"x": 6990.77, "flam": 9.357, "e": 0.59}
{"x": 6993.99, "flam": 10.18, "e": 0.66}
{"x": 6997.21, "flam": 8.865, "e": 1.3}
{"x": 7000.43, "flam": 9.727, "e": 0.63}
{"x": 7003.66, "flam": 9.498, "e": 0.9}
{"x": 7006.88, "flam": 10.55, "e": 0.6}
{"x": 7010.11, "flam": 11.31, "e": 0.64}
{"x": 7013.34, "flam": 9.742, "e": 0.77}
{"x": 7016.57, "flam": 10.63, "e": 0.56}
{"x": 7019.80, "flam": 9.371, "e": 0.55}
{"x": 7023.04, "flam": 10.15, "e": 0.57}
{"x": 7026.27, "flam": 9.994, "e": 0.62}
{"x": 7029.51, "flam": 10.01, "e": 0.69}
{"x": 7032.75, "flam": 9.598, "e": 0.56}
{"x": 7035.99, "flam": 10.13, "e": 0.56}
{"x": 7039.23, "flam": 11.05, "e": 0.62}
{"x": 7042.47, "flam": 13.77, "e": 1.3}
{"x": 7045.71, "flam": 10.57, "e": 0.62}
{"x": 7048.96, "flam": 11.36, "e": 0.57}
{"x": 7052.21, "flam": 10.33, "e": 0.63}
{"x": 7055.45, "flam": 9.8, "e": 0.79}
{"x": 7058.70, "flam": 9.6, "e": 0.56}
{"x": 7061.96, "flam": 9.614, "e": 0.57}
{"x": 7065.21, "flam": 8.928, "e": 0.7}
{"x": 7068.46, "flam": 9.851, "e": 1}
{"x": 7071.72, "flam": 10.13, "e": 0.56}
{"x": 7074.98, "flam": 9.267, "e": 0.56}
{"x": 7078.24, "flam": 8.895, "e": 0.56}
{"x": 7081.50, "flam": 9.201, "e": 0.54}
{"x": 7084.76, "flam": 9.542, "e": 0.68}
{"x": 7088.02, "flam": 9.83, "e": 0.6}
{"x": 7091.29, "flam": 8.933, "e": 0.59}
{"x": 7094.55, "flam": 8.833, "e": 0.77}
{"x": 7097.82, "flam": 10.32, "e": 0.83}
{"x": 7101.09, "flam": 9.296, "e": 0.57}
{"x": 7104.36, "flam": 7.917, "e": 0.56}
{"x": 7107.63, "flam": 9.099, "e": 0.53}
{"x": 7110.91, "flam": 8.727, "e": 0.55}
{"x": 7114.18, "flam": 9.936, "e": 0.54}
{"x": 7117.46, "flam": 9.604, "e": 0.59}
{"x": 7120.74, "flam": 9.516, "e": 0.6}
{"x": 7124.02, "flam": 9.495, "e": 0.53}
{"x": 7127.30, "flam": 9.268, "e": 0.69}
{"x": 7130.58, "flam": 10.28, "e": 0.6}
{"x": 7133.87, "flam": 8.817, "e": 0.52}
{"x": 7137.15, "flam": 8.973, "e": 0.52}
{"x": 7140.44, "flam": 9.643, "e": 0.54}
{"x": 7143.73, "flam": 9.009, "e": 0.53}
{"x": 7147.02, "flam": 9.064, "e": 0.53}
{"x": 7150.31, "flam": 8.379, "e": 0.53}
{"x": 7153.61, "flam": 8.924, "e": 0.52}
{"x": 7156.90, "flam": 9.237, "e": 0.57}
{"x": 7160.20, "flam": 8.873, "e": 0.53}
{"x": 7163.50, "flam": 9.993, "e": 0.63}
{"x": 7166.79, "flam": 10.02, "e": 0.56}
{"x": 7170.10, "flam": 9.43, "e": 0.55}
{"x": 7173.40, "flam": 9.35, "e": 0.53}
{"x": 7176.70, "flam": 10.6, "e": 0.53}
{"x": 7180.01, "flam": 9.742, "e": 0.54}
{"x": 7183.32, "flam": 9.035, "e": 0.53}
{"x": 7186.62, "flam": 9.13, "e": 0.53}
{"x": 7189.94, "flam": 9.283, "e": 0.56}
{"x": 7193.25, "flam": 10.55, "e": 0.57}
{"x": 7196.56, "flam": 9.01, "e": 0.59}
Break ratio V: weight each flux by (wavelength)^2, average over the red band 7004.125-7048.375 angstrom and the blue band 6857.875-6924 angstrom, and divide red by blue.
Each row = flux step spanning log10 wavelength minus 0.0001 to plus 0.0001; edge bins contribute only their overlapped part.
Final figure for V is 1.09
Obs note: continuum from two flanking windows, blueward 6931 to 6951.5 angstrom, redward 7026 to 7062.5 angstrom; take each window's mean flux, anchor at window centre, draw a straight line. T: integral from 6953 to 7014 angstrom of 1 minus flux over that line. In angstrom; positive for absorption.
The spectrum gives 3.3 angstrom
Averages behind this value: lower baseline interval 10.5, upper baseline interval 10.5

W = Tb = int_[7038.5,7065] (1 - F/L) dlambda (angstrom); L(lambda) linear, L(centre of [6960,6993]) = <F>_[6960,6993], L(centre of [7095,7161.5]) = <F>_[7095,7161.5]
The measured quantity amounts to -3.1 angstrom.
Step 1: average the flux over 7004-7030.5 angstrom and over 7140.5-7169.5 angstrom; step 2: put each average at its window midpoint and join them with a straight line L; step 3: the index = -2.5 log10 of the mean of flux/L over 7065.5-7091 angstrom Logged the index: 0.03 mag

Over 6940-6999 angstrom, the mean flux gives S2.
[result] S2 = 10.1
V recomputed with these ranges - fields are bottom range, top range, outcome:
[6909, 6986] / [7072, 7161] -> 0.95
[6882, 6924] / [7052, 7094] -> 1.00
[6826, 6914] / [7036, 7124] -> 1.04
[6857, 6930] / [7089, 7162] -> 0.98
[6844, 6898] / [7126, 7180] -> 1.02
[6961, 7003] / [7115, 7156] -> 0.99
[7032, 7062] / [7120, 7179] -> 0.91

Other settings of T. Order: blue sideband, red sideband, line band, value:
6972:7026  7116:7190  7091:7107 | 0.9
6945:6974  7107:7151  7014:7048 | -2.2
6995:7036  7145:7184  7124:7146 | 0.4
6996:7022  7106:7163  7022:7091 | -2.5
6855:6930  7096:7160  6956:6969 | 0.3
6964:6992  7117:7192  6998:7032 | -1.3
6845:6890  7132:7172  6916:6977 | -2.4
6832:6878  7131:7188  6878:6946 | -2.3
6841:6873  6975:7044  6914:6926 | 0.0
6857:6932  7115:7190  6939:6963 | -1.9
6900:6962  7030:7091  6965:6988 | 0.6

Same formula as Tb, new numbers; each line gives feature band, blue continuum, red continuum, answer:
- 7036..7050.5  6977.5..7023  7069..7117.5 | -2.8 angstrom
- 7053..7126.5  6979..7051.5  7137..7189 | 3.2 angstrom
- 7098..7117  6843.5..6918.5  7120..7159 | 0.3 angstrom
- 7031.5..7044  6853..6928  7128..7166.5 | -2.1 angstrom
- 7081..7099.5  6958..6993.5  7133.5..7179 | 0.1 angstrom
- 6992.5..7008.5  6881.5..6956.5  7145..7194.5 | 0.3 angstrom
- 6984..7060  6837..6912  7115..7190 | -4.5 angstrom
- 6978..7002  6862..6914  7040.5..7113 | 0.2 angstrom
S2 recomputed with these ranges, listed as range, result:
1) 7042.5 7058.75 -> 10.7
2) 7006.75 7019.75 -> 10.4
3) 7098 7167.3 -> 9.25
